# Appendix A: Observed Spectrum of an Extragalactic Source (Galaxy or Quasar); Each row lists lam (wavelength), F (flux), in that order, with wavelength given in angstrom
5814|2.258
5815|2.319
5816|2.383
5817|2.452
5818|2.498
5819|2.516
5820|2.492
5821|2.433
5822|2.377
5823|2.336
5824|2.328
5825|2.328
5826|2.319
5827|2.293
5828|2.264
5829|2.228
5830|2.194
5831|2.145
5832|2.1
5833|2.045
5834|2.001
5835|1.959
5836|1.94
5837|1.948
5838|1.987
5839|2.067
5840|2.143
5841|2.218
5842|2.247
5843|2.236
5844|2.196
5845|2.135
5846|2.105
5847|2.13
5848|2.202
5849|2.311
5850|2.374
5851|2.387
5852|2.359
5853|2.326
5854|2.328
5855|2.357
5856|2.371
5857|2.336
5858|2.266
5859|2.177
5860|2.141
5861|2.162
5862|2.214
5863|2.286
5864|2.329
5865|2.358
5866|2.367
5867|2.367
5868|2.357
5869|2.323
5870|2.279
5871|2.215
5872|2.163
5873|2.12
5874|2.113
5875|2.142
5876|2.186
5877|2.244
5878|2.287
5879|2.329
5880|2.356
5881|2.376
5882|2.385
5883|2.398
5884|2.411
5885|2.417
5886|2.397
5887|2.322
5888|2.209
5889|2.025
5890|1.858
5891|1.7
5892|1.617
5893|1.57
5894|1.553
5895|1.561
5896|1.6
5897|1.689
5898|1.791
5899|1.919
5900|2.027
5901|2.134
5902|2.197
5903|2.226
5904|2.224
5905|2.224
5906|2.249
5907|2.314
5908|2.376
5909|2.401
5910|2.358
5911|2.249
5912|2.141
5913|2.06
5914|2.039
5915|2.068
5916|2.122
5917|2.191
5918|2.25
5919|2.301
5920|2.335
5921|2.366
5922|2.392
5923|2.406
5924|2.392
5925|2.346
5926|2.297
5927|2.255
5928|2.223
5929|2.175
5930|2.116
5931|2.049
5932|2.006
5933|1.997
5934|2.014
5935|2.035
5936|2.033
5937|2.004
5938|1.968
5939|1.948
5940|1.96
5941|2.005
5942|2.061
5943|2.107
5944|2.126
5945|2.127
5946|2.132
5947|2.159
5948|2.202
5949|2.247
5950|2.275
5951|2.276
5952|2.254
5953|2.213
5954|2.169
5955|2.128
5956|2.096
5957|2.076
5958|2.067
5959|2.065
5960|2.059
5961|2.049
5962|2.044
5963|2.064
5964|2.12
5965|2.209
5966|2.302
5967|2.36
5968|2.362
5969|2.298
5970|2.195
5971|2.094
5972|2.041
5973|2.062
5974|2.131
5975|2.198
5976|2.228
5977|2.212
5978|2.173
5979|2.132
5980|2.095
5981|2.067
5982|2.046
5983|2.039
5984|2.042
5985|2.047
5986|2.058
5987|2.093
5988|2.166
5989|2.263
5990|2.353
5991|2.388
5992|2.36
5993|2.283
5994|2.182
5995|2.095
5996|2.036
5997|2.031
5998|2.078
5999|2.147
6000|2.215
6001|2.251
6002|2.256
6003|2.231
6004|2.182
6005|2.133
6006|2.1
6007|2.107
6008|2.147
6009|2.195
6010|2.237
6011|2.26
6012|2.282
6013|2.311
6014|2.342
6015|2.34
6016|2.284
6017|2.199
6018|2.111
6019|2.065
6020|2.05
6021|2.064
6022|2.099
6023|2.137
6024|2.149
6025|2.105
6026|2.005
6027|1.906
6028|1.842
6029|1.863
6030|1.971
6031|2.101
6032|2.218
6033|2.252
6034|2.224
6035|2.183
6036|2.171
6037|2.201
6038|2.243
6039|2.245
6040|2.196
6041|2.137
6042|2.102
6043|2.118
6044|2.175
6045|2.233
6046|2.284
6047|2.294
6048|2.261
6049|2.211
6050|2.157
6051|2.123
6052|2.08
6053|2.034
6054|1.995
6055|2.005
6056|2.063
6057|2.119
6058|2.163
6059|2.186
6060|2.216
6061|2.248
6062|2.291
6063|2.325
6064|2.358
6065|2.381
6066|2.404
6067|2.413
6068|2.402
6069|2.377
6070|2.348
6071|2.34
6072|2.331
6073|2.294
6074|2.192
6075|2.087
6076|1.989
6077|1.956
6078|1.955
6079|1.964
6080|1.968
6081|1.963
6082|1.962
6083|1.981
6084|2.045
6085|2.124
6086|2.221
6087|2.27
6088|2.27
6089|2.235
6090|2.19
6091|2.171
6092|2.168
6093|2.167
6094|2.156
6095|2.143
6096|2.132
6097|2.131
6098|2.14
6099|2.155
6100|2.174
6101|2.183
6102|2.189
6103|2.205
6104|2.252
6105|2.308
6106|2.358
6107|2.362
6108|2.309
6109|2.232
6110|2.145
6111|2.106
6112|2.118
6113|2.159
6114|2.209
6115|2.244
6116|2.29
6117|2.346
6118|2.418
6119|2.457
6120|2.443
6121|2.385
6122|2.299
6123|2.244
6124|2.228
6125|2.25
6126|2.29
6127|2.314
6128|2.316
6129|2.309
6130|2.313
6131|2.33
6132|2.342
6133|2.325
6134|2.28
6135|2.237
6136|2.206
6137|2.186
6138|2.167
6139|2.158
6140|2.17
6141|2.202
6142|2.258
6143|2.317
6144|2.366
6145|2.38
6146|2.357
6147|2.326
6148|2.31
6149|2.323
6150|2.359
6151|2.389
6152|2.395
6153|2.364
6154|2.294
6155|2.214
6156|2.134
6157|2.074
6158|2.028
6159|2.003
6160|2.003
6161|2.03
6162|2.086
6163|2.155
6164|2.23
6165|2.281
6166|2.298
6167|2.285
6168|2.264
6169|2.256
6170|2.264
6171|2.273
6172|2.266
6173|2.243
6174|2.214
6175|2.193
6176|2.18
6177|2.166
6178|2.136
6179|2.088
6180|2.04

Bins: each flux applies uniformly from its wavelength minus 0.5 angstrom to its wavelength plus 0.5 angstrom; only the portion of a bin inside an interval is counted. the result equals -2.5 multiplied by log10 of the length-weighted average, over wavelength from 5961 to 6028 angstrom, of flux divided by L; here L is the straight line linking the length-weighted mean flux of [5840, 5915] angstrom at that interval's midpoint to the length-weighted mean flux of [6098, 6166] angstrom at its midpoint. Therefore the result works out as 0.03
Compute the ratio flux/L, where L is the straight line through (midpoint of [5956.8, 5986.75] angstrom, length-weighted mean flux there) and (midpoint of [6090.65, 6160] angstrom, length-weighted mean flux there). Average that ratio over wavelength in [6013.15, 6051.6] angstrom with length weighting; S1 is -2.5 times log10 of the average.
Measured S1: 0.01 mag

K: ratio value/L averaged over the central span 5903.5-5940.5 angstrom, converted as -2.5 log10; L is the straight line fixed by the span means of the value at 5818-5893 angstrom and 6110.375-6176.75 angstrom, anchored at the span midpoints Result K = 0.023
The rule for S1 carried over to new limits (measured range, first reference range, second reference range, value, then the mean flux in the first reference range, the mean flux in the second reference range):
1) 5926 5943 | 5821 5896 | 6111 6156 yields 0.08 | 2.19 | 2.29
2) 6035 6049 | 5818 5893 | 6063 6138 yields 0.01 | 2.23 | 2.23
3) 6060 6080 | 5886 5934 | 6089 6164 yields -0.02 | 2.11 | 2.24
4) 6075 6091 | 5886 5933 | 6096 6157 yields 0.08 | 2.11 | 2.27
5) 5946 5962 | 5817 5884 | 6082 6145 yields 0.05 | 2.25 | 2.24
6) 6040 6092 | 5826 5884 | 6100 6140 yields 0.04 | 2.23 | 2.27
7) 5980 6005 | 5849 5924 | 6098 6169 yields 0.03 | 2.19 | 2.25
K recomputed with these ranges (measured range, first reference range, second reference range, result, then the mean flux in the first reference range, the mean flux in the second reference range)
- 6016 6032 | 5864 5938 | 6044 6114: 0.061 mag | 2.16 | 2.19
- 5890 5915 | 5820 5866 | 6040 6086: 0.105 mag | 2.23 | 2.17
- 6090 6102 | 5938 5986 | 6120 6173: 0.031 mag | 2.13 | 2.25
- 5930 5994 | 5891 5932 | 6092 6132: 0.007 mag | 2.11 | 2.25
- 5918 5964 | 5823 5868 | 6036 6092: 0.027 mag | 2.22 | 2.18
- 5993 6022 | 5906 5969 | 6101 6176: 0.012 mag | 2.17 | 2.25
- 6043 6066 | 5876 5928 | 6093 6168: 0.011 mag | 2.16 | 2.25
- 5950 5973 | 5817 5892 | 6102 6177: 0.041 mag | 2.24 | 2.25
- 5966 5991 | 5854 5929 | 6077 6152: 0.020 mag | 2.19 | 2.23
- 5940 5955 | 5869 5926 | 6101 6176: 0.009 mag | 2.16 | 2.25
